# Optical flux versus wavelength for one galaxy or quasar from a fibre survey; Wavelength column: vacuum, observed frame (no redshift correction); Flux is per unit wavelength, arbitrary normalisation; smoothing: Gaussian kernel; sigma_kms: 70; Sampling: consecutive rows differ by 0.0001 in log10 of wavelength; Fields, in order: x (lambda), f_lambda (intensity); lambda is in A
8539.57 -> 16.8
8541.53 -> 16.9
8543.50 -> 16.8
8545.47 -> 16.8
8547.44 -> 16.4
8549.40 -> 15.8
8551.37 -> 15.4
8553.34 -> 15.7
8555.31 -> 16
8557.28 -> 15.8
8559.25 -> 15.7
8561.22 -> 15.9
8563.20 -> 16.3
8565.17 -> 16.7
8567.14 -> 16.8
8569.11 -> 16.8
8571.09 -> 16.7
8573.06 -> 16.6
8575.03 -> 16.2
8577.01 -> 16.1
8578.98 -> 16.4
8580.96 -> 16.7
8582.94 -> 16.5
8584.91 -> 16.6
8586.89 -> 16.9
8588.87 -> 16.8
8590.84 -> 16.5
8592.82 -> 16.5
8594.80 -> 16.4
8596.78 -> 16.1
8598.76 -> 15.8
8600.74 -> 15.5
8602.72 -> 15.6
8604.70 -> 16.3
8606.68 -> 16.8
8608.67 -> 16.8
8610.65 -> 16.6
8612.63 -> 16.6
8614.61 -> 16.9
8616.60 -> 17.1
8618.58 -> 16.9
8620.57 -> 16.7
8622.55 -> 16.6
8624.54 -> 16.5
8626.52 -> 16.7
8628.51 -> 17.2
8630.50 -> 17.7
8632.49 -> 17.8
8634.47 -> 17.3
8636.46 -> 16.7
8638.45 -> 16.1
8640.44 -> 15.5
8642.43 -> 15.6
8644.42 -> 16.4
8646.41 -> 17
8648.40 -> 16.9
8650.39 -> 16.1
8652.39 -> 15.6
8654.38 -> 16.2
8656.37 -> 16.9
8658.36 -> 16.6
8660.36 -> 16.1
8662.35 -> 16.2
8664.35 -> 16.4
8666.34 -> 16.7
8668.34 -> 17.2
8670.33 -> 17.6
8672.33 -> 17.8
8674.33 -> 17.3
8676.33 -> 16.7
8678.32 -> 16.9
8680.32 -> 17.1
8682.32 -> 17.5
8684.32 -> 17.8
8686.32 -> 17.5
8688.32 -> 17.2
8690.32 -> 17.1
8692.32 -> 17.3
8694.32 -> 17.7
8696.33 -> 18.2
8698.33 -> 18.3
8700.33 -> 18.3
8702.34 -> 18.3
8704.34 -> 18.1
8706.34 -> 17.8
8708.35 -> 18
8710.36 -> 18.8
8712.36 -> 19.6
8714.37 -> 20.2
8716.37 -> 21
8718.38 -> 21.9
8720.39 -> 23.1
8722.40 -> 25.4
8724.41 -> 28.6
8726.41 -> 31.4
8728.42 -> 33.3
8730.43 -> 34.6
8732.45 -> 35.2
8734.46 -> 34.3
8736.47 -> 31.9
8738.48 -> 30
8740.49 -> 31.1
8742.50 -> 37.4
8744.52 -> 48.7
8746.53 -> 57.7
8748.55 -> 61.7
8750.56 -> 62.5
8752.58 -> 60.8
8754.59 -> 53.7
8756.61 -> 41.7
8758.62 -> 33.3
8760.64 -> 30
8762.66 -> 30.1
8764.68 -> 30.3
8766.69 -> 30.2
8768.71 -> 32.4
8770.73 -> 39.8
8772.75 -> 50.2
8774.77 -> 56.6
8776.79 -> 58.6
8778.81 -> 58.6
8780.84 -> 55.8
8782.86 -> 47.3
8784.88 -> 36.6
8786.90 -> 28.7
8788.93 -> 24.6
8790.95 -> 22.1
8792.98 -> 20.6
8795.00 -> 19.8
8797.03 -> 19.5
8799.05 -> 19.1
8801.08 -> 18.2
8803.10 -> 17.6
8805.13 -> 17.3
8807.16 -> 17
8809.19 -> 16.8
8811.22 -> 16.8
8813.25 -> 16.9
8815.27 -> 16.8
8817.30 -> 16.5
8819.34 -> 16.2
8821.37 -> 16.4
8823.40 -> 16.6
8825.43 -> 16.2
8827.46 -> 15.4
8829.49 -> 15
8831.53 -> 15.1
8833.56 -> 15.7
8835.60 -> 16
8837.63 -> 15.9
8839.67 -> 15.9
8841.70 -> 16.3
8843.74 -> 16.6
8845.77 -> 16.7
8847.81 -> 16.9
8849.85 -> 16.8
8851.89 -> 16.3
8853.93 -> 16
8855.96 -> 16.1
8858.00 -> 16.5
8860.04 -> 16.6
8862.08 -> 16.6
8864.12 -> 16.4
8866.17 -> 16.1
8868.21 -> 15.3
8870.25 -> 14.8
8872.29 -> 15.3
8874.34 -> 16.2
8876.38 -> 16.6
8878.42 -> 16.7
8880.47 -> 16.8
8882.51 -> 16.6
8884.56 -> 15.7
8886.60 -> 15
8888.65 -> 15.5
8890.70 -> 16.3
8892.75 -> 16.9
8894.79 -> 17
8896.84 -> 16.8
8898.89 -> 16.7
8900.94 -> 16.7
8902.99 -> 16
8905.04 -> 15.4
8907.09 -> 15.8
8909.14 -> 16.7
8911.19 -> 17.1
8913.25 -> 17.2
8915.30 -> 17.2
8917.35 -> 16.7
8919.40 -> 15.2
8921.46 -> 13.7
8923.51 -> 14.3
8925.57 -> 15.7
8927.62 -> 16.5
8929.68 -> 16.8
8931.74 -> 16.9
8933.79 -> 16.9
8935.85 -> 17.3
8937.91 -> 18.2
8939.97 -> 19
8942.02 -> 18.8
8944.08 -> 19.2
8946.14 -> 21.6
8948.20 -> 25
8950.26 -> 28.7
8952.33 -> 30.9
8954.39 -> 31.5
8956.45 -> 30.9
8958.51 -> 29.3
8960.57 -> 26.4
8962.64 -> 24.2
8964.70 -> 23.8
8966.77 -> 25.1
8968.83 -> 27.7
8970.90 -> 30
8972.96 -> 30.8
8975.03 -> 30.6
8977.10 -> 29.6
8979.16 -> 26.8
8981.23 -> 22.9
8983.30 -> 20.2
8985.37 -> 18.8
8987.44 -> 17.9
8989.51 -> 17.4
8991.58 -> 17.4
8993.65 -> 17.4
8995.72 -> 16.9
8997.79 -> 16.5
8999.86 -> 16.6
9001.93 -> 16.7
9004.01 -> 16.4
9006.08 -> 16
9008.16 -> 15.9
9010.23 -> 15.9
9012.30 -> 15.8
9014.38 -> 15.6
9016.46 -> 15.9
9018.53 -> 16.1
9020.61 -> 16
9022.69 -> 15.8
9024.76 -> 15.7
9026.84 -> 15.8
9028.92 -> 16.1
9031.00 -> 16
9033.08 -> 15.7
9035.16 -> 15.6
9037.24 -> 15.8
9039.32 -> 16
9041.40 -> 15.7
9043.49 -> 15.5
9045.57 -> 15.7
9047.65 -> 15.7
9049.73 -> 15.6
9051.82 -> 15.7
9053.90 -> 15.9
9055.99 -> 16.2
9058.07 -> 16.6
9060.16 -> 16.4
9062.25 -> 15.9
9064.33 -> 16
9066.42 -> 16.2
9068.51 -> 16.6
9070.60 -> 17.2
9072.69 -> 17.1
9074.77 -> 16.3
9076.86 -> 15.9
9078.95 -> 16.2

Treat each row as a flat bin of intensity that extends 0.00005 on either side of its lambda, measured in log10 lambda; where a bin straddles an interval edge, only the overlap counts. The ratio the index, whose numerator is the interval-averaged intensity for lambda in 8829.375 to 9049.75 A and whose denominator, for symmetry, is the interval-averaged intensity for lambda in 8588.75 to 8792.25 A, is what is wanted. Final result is 0.72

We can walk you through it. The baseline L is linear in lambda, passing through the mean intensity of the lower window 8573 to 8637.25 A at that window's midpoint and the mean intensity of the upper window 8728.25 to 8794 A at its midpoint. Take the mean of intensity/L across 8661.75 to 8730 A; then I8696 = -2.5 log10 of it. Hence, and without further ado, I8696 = 0.49 mag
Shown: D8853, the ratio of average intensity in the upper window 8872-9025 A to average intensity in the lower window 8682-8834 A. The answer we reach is 0.68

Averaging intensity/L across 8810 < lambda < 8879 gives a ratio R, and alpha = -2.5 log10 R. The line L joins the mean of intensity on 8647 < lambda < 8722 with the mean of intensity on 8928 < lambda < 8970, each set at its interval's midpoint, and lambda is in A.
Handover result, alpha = 0.29 mag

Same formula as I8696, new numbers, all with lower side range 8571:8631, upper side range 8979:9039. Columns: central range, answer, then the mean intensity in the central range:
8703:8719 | -0.16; 19.3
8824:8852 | 0.05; 16.1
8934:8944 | -0.09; 18.3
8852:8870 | 0.04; 16.1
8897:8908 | 0.04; 16.2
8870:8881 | 0.05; 16.1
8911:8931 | 0.06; 16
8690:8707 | -0.08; 17.9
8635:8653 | 0.02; 16.2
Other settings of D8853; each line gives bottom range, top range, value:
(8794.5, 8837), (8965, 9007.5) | 1.28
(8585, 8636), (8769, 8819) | 1.77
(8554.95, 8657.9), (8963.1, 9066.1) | 1.11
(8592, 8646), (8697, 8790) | 2.12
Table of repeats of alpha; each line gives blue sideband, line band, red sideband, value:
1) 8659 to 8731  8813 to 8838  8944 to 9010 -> 0.31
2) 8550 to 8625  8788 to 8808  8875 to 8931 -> -0.20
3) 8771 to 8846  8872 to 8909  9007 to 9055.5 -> 0.29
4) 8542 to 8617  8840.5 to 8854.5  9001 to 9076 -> -0.02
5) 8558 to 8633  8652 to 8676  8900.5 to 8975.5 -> 0.05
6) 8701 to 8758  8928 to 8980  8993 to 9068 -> -0.21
